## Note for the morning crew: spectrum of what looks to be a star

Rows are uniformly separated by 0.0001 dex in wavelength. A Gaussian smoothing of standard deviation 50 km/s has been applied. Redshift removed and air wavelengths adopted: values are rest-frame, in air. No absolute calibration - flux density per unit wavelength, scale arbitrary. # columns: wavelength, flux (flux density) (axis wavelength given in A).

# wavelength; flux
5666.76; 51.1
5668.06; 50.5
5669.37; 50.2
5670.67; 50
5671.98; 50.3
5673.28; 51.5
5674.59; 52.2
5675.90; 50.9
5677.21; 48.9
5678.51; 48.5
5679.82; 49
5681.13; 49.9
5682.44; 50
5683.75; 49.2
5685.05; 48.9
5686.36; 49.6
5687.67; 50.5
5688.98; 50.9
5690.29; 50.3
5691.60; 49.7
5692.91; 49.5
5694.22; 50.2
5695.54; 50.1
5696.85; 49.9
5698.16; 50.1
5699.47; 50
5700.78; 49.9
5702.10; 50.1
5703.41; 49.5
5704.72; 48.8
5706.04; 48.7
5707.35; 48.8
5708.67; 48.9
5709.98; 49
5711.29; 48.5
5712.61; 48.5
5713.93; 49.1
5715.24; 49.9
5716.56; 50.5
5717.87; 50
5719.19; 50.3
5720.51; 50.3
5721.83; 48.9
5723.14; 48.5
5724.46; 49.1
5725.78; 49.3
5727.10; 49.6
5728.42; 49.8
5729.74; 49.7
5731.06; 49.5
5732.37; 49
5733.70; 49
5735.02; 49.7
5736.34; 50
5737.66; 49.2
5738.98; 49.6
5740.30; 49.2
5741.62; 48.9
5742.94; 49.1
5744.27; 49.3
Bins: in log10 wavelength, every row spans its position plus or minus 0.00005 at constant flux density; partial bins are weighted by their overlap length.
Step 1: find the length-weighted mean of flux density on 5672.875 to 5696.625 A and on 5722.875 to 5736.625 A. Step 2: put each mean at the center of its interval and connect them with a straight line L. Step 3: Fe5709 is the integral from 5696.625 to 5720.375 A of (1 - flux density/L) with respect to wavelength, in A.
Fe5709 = 0.08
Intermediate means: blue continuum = 50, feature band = 49.5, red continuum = 49.4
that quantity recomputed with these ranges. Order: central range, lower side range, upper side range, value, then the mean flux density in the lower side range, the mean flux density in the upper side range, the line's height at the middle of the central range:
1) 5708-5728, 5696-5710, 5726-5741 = 0.0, 49.5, 49.5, 49.5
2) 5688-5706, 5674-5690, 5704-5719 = -0.1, 49.9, 49.2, 49.5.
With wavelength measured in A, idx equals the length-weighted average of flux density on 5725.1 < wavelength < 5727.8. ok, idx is 49.4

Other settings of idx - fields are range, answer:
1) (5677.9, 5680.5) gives 48.7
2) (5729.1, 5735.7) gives 49.4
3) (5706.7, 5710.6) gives 48.9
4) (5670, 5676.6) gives 50.9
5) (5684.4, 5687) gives 49.3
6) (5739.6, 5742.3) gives 49.2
